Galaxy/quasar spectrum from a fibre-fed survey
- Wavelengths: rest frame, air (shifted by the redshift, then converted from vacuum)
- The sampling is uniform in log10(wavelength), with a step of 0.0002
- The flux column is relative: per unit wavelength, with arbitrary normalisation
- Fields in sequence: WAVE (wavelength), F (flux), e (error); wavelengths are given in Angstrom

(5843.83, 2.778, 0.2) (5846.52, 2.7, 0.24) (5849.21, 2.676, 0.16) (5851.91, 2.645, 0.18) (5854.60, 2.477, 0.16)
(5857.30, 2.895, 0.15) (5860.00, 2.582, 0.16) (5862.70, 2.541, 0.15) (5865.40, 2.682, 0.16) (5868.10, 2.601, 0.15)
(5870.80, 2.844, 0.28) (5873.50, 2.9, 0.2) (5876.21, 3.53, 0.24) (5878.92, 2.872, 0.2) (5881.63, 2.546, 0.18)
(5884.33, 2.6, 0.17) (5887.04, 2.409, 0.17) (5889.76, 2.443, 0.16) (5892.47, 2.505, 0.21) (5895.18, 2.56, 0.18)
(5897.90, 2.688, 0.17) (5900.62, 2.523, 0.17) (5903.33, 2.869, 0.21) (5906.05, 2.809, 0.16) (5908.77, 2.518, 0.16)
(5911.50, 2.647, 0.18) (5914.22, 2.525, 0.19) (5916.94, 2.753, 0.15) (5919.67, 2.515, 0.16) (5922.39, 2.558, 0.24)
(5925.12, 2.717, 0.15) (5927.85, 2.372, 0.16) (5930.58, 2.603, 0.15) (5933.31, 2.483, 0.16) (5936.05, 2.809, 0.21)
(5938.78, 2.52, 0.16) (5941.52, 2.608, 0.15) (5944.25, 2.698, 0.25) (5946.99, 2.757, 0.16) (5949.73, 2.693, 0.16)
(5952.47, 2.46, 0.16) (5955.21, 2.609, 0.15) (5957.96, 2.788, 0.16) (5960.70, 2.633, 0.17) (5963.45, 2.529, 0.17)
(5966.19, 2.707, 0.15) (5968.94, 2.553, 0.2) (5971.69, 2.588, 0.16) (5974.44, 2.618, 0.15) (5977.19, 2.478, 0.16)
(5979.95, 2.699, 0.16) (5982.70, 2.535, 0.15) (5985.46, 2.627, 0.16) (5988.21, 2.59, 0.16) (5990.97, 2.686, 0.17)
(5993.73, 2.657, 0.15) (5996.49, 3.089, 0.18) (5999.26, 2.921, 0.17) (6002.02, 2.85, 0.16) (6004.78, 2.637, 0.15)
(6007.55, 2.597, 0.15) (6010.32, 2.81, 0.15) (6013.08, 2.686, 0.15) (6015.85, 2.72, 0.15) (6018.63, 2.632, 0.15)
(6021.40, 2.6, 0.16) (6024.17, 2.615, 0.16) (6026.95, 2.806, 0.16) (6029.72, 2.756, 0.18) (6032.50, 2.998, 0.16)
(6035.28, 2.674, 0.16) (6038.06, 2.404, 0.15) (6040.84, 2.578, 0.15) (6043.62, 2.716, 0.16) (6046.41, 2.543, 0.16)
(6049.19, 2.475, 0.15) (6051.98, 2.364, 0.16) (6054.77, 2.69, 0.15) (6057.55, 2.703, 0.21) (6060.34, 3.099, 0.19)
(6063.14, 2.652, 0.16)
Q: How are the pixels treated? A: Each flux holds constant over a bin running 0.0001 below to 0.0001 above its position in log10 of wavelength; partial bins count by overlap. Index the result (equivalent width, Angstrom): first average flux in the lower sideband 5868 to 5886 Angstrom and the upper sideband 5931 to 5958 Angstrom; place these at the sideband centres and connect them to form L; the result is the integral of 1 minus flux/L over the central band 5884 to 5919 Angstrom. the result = 2.1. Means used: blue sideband 2.85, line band 2.6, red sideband 2.63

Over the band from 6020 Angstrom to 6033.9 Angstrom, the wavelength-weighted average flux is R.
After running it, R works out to 2.76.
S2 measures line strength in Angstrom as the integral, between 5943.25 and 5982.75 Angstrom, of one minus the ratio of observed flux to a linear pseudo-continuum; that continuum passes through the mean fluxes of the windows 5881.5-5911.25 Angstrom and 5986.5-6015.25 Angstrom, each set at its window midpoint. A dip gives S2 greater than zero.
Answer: 1.0 Angstrom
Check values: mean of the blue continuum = 2.59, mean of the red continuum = 2.75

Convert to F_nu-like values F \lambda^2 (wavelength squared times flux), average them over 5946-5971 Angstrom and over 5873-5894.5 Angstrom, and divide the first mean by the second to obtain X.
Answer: 1.00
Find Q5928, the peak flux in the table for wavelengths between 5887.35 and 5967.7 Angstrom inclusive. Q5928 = 2.869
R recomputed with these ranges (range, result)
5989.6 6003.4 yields 2.84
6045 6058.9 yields 2.56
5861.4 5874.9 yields 2.72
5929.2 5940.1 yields 2.6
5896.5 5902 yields 2.61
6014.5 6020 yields 2.67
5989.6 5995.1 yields 2.67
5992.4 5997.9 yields 2.87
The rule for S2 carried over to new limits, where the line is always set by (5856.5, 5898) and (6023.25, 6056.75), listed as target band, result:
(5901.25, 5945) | 0.9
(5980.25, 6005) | -0.8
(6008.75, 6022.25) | -0.2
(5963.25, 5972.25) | 0.2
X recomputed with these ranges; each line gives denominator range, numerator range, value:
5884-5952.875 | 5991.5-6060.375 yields 1.07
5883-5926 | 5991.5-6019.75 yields 1.10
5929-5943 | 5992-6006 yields 1.11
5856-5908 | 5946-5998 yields 1.01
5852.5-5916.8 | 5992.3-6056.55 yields 1.05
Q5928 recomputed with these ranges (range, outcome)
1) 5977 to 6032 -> 3.089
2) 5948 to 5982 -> 2.788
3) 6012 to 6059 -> 2.998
